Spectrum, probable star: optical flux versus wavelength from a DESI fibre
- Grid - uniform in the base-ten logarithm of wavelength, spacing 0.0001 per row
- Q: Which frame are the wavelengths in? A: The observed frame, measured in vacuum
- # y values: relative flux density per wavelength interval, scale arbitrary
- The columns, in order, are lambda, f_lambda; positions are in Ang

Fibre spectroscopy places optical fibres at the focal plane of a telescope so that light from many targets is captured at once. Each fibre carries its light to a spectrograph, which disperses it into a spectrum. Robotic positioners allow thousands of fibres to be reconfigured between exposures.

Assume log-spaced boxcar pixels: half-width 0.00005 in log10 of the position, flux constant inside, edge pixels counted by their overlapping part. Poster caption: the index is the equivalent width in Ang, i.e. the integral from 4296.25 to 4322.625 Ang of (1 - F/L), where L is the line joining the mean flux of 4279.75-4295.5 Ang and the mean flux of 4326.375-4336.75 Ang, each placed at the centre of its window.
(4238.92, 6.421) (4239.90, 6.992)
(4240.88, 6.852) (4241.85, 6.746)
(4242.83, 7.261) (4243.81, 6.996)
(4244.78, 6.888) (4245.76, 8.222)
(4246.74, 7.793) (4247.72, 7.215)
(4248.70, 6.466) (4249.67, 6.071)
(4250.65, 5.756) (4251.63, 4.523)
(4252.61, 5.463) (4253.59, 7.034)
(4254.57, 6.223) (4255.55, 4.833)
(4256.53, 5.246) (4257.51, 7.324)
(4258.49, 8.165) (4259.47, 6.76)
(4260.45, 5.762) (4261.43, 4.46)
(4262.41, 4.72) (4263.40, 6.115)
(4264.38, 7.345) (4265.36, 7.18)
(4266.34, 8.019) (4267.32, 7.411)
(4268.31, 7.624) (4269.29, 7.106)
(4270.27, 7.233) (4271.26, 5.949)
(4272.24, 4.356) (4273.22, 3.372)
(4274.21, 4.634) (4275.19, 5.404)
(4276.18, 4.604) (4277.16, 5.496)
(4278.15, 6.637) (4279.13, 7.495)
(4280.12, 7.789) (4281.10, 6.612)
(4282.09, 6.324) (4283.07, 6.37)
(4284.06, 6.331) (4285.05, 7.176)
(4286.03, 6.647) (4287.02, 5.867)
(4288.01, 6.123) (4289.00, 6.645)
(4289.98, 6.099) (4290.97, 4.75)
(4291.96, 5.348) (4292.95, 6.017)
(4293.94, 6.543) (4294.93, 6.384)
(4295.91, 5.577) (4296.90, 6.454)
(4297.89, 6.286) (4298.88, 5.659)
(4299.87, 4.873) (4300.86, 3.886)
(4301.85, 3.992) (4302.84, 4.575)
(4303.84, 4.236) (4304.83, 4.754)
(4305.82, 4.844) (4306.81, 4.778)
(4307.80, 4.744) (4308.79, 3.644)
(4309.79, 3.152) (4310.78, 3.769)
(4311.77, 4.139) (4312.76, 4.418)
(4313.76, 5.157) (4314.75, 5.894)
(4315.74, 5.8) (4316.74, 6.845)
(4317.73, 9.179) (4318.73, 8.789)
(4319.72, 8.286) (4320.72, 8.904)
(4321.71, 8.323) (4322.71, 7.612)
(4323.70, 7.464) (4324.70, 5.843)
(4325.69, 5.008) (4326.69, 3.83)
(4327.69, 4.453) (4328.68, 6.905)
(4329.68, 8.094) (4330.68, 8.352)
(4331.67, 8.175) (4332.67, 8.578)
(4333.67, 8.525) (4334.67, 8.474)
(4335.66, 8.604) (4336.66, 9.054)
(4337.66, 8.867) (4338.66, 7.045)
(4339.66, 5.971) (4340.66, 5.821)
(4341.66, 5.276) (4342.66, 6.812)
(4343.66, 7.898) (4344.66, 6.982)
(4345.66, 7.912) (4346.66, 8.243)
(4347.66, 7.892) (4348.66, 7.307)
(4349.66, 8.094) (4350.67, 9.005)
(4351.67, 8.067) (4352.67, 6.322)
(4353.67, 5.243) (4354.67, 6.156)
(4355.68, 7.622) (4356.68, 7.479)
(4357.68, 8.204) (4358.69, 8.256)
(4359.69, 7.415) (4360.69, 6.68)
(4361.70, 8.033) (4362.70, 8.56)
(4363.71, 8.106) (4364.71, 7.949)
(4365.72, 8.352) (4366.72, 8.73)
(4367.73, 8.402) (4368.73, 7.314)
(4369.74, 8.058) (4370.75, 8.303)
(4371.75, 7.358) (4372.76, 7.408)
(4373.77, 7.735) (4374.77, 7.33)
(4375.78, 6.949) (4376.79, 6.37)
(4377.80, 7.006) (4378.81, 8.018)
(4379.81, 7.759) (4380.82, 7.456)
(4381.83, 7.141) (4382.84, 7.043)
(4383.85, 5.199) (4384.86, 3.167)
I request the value 5.1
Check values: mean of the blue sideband 6.3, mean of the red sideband 7.56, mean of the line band 5.62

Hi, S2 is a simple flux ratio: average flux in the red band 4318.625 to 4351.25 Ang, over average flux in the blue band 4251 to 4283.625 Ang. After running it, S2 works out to 1.21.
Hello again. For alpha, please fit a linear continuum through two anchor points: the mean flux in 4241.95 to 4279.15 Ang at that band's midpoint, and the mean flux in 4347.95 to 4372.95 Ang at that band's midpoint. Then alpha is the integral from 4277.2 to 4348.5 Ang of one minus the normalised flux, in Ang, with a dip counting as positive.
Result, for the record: 6.54 Ang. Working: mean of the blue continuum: 6.28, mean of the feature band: 6.39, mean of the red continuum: 7.7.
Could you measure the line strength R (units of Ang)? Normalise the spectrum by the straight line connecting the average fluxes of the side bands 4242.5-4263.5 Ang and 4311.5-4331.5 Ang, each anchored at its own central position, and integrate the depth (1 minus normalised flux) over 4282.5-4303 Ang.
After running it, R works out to 2.3 Ang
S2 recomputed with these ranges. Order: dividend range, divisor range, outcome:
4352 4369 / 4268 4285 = 1.25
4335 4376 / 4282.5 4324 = 1.30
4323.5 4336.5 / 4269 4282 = 1.21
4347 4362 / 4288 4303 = 1.33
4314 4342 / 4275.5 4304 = 1.23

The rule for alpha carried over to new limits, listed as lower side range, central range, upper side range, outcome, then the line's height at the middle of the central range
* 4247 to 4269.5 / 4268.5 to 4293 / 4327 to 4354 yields 2.4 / 6.68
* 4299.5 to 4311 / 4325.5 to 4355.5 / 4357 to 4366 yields -3.4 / 6.56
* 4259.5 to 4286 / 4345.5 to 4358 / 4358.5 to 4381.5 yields -0.1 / 7.43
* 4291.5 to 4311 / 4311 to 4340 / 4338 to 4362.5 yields -4.6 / 6.12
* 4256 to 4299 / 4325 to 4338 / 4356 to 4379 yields -0.5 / 7.13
